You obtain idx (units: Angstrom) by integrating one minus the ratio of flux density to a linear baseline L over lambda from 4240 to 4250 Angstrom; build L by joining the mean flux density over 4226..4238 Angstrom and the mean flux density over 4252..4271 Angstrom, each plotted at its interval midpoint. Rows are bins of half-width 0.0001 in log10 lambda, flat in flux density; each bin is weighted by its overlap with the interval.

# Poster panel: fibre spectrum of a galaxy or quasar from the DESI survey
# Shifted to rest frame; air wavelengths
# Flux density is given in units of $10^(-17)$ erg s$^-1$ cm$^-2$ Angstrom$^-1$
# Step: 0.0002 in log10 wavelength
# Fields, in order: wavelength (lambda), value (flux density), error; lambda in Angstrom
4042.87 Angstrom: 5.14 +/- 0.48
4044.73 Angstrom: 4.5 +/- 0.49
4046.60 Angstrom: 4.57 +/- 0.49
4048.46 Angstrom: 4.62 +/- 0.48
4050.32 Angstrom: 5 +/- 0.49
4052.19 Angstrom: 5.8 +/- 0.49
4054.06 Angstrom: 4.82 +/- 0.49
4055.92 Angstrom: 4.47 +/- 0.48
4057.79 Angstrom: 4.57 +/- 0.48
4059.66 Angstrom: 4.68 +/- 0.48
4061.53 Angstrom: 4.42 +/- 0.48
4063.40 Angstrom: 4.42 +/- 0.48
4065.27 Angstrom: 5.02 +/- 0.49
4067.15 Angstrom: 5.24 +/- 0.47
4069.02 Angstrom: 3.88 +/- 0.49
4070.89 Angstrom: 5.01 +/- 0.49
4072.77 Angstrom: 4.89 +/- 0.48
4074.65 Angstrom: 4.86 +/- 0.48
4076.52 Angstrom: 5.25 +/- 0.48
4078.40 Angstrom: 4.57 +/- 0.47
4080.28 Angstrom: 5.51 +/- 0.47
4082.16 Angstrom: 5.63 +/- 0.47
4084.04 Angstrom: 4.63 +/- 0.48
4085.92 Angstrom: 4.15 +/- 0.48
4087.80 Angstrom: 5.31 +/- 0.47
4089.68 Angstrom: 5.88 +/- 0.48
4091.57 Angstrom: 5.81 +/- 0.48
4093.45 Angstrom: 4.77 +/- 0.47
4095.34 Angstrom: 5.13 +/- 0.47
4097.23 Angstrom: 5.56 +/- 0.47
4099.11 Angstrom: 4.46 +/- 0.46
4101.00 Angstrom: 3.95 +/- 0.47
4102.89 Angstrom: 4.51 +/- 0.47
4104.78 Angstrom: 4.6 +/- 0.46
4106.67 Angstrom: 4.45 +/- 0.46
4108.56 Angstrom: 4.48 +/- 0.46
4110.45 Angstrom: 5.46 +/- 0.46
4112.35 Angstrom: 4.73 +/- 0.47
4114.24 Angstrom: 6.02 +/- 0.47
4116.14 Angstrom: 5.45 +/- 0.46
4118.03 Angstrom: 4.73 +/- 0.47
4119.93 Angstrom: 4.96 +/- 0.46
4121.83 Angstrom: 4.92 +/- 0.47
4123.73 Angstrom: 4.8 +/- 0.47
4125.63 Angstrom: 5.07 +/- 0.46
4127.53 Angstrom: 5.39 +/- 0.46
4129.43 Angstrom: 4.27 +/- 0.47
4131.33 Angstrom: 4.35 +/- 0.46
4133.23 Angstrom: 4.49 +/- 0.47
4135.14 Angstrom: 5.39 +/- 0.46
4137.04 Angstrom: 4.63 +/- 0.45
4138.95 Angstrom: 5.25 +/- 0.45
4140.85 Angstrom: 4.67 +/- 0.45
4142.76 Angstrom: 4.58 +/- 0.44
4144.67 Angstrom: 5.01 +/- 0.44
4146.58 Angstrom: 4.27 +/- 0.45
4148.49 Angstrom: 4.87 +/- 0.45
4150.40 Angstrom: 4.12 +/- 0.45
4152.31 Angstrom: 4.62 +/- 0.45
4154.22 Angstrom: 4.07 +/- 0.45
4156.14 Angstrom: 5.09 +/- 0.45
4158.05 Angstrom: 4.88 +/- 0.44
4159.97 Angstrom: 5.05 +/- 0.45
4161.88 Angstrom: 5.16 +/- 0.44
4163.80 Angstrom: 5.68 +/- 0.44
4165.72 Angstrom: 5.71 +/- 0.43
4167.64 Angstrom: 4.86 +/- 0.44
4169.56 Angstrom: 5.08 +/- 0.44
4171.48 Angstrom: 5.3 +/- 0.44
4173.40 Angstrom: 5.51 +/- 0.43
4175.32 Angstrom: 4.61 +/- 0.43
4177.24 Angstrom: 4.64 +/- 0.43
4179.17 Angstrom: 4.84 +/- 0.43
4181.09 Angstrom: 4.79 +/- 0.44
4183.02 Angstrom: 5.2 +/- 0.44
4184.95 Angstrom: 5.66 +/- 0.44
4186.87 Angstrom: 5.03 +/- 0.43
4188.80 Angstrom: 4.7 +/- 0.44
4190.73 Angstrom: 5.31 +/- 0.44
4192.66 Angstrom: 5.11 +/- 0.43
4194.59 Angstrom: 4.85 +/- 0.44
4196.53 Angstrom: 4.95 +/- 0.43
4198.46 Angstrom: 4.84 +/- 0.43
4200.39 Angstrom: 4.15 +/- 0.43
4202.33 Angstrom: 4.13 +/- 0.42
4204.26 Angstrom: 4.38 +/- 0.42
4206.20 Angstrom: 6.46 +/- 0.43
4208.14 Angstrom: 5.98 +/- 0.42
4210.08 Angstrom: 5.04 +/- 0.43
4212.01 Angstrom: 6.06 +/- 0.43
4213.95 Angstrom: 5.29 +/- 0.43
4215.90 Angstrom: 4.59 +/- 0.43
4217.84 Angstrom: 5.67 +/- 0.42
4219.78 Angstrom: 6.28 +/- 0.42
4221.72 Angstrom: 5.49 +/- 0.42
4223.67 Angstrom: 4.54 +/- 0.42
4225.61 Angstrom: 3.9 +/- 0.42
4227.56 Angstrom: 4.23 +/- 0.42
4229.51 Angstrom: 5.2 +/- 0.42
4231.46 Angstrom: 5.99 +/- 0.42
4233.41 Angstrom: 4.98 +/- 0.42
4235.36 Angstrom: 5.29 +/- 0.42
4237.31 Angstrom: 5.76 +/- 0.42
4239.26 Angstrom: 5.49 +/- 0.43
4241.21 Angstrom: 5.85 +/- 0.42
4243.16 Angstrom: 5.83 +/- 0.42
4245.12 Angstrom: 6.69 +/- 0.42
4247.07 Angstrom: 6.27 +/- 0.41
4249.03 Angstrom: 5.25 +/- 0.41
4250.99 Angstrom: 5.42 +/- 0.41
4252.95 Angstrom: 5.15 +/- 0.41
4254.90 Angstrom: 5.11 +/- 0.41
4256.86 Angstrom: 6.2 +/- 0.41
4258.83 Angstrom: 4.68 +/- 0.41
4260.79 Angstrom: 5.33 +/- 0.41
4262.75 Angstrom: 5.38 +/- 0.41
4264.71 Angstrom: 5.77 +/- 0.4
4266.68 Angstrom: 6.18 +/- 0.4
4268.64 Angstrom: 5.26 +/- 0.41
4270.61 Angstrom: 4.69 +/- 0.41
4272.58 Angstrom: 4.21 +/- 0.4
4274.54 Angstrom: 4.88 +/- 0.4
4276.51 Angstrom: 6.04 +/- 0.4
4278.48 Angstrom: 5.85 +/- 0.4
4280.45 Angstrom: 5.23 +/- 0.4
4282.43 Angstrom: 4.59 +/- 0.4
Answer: -1.33 Angstrom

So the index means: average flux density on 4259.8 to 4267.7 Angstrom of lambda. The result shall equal 5.67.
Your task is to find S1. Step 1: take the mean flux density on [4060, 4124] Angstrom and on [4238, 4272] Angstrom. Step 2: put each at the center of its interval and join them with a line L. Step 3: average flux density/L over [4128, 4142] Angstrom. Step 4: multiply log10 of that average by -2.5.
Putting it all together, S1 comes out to 0.08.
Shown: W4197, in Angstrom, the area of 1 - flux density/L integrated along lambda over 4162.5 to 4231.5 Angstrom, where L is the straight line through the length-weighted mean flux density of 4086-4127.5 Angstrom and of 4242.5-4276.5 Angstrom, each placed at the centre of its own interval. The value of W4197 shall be 2.1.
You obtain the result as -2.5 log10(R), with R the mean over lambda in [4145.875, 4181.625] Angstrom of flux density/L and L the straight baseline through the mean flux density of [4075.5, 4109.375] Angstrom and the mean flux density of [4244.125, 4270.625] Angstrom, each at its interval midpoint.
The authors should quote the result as 0.06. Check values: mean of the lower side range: 4.93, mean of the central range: 4.91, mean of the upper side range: 5.56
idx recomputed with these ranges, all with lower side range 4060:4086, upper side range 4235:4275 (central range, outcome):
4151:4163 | 0.77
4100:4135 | 1.18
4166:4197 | 1.02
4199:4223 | 0.20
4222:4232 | 1.13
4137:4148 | 0.72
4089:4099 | -0.87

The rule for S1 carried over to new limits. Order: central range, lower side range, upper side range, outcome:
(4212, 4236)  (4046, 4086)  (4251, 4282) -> 0.01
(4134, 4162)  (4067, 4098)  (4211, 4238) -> 0.08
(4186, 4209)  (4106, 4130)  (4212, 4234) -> 0.03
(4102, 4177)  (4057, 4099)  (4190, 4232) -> 0.03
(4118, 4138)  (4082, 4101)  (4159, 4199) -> 0.05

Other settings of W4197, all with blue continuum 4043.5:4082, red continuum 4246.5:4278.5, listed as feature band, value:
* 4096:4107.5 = 0.76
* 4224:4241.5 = 0.49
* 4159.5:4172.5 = -0.43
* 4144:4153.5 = 0.95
